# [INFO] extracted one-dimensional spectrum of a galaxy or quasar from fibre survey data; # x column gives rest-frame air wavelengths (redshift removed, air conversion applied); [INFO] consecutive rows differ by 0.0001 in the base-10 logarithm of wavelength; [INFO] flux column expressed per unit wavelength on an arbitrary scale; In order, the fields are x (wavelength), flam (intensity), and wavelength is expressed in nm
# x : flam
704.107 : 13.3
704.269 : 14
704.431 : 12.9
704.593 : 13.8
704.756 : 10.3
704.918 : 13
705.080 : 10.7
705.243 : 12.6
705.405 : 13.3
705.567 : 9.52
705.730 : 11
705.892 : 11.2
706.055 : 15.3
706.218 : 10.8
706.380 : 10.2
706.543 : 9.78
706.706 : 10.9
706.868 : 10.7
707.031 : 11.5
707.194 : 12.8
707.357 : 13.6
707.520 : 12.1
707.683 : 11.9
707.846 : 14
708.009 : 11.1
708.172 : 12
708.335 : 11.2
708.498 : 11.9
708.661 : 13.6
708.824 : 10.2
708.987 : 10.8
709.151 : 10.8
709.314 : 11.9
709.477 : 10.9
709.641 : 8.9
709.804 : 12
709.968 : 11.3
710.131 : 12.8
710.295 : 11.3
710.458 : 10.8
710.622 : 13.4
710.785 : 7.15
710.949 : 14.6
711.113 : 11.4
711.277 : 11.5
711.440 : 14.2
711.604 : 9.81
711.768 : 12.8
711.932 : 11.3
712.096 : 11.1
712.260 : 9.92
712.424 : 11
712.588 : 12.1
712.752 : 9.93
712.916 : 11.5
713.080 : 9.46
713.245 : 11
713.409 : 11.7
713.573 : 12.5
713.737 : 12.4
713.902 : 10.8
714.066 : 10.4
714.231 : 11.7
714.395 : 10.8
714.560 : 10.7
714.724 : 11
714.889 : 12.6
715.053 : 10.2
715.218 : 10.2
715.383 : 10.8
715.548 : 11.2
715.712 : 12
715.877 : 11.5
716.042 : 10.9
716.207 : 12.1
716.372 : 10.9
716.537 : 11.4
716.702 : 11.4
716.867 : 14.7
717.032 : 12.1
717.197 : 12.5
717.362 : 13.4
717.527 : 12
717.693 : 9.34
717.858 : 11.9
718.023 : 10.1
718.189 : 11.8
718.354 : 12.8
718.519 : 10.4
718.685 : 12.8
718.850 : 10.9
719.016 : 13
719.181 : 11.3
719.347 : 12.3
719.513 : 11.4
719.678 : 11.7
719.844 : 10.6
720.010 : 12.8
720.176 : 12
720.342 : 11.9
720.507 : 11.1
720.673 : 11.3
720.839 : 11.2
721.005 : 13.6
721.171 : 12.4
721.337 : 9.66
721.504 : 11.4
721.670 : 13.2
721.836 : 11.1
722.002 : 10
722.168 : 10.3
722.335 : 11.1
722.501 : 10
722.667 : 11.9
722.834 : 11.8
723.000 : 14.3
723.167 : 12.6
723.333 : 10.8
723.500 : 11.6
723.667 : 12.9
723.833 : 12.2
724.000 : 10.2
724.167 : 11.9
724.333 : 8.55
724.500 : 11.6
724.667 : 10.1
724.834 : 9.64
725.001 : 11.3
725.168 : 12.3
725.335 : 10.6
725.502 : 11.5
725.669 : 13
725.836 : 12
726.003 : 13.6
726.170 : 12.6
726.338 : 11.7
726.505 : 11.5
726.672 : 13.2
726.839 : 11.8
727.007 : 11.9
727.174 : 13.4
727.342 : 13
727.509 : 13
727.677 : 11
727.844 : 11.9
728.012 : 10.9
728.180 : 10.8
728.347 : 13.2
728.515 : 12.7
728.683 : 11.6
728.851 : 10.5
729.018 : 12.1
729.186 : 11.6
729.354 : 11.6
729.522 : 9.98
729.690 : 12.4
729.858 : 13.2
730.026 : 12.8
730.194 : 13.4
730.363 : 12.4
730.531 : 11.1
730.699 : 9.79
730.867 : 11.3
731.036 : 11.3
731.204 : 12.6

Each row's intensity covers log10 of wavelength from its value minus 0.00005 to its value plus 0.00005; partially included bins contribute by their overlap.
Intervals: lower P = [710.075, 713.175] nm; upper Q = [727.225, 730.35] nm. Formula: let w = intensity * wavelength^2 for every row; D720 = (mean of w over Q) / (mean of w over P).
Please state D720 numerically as 1.1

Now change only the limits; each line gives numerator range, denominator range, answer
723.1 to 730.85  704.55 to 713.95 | 1.07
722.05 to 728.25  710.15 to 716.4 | 1.07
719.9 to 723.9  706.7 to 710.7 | 1.04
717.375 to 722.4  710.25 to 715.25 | 1.04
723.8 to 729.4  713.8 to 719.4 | 1.05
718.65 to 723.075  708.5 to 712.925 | 1.05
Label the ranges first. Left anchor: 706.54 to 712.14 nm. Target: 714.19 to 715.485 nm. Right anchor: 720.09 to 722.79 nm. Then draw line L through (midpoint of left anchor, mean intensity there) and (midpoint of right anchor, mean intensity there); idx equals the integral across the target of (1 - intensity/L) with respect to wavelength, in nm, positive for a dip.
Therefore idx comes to 0.061 nm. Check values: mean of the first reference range 11.6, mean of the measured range 11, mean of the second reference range 11.4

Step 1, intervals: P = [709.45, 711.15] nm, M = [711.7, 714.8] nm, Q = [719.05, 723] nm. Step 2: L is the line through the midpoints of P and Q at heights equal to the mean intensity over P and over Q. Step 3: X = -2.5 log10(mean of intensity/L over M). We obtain 0.023 mag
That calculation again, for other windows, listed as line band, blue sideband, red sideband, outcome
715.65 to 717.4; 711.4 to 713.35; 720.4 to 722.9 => -0.08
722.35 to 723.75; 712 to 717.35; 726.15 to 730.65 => -0.02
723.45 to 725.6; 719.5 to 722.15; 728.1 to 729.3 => 0.05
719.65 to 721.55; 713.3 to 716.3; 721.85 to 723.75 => -0.01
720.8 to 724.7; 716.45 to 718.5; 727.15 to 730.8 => 0.04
